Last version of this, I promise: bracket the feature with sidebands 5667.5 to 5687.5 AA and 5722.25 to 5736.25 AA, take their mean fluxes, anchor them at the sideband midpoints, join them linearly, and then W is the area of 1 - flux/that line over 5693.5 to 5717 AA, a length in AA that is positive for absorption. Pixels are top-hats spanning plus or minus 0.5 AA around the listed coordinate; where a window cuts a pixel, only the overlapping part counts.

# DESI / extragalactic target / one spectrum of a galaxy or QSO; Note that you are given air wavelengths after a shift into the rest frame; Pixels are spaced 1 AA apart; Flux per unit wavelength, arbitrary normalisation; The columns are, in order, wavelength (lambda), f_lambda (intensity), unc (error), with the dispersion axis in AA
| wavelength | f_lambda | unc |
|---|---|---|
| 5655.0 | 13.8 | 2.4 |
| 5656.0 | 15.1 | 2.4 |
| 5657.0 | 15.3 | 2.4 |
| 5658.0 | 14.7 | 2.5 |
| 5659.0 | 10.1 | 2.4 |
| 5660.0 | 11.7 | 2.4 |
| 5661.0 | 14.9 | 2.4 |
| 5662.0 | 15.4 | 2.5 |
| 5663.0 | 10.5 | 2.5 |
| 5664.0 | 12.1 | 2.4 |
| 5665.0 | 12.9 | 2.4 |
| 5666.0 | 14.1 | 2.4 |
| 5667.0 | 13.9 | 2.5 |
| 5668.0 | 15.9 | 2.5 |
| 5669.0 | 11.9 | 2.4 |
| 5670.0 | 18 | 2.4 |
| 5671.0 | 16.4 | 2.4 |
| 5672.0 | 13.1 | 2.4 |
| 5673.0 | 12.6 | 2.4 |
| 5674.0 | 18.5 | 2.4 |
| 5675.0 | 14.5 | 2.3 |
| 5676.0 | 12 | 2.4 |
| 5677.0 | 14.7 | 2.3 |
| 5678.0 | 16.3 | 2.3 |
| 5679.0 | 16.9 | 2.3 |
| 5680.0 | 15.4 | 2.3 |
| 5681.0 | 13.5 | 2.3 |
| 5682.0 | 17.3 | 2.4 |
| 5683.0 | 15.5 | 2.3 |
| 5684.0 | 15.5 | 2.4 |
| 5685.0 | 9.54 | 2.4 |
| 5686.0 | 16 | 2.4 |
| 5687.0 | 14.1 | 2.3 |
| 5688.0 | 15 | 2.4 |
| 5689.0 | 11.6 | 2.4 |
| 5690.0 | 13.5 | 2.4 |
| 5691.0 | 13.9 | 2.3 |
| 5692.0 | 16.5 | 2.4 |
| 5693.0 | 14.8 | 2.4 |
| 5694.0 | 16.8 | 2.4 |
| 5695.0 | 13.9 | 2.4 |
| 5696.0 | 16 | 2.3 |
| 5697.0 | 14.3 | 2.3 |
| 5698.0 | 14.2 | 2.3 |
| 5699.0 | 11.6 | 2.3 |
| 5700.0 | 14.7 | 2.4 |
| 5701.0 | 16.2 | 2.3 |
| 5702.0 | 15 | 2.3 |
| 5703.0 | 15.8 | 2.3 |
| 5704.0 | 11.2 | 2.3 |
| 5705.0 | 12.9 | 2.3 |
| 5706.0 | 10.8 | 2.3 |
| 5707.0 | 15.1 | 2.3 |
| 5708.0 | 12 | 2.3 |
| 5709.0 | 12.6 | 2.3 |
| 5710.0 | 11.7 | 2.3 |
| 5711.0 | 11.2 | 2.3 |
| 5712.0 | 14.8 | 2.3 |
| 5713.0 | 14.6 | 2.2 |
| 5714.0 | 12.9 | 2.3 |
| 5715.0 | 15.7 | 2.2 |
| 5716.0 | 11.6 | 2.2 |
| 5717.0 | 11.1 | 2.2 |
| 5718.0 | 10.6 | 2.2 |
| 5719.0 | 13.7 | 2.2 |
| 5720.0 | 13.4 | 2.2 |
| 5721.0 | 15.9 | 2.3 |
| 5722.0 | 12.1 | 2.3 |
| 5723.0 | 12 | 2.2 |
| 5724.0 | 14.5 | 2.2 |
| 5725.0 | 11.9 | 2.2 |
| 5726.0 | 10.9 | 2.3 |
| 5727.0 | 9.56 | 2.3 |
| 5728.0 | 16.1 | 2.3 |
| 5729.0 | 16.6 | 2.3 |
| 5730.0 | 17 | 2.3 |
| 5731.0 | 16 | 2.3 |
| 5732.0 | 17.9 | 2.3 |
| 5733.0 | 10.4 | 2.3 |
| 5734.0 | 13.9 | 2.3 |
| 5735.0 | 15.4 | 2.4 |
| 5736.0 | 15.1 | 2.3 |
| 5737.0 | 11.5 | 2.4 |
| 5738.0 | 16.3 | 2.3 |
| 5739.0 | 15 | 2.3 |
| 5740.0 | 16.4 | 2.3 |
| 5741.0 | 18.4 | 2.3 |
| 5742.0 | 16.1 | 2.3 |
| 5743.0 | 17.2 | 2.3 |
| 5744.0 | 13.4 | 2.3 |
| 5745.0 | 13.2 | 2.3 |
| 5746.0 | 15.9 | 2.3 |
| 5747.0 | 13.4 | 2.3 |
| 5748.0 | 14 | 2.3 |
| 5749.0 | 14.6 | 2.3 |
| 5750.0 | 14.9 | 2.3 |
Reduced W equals 1.2 AA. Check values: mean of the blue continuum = 14.9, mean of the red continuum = 14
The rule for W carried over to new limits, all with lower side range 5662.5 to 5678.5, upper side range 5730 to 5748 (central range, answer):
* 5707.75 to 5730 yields 2.6 AA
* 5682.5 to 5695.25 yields 0.1 AA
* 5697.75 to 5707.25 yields 0.6 AA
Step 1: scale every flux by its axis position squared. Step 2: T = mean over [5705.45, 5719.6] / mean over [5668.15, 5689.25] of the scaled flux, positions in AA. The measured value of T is 0.9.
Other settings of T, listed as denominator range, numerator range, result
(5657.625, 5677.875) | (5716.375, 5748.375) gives 1.04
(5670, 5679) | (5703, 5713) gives 0.86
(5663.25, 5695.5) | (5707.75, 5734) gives 0.93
